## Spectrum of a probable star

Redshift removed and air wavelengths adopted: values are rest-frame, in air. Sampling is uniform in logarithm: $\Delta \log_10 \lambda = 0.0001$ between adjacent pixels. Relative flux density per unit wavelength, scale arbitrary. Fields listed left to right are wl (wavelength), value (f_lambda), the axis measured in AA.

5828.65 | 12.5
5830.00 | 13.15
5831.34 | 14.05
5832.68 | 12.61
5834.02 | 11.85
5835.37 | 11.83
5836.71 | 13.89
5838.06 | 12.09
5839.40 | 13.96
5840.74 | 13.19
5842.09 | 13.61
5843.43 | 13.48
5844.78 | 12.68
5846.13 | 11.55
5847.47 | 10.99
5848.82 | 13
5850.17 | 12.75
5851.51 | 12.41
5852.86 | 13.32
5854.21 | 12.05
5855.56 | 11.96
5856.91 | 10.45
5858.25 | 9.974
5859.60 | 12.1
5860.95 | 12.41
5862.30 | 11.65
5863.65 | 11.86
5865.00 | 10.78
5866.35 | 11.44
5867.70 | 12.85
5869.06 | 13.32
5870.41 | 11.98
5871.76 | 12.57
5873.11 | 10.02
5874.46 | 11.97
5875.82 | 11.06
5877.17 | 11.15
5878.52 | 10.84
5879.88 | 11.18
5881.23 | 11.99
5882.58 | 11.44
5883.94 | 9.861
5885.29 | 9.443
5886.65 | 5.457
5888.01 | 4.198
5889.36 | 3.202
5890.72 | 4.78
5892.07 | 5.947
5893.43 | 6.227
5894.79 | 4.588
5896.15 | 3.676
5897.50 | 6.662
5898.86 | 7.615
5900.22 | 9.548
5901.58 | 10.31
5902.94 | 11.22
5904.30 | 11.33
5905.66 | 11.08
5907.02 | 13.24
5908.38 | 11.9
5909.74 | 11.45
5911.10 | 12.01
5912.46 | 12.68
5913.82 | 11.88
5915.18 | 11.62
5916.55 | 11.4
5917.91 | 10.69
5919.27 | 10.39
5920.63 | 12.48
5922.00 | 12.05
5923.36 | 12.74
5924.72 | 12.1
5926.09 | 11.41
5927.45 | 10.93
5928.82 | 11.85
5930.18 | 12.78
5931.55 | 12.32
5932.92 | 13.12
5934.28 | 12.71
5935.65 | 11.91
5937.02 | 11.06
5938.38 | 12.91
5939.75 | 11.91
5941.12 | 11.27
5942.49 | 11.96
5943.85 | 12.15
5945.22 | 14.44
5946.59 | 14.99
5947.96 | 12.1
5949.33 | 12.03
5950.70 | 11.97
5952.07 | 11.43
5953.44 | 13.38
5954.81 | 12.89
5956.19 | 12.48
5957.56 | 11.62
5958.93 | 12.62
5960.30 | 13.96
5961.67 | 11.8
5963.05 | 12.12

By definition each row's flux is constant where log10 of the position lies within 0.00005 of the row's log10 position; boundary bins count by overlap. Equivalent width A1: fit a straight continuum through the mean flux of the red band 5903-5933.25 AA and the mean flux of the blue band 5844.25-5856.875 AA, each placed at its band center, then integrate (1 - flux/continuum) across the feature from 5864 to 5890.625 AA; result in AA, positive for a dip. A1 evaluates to 4.2 AA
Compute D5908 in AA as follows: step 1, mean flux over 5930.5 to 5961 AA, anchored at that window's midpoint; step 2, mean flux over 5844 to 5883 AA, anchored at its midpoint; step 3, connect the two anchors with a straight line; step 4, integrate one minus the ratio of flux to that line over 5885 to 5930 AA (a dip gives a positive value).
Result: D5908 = 9.5 AA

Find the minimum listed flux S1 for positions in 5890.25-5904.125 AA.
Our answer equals 3.676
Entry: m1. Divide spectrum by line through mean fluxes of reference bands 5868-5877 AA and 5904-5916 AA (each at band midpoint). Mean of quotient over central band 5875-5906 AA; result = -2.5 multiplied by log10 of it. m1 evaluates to 0.38 mag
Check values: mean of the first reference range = 11.8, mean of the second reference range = 11.9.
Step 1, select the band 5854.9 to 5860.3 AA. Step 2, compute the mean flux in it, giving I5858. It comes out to 11.1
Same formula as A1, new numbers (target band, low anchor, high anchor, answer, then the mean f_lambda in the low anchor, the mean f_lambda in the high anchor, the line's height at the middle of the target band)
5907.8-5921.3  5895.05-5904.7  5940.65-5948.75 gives -2.5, 8.37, 12.9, 9.84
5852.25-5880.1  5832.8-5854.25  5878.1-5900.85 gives -4.6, 12.7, 7.4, 10.1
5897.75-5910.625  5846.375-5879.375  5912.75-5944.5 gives 1.2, 11.8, 11.9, 11.9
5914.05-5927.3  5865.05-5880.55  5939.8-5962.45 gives 0.6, 11.6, 12.5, 12.2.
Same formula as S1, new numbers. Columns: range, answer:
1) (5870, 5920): 3.202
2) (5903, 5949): 10.39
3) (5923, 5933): 10.93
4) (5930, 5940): 11.06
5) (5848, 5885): 9.861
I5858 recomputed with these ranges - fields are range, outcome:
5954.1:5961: 12.7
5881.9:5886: 10.2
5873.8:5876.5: 11.5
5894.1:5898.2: 4.99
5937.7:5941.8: 12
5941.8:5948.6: 13.1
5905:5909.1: 12.1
